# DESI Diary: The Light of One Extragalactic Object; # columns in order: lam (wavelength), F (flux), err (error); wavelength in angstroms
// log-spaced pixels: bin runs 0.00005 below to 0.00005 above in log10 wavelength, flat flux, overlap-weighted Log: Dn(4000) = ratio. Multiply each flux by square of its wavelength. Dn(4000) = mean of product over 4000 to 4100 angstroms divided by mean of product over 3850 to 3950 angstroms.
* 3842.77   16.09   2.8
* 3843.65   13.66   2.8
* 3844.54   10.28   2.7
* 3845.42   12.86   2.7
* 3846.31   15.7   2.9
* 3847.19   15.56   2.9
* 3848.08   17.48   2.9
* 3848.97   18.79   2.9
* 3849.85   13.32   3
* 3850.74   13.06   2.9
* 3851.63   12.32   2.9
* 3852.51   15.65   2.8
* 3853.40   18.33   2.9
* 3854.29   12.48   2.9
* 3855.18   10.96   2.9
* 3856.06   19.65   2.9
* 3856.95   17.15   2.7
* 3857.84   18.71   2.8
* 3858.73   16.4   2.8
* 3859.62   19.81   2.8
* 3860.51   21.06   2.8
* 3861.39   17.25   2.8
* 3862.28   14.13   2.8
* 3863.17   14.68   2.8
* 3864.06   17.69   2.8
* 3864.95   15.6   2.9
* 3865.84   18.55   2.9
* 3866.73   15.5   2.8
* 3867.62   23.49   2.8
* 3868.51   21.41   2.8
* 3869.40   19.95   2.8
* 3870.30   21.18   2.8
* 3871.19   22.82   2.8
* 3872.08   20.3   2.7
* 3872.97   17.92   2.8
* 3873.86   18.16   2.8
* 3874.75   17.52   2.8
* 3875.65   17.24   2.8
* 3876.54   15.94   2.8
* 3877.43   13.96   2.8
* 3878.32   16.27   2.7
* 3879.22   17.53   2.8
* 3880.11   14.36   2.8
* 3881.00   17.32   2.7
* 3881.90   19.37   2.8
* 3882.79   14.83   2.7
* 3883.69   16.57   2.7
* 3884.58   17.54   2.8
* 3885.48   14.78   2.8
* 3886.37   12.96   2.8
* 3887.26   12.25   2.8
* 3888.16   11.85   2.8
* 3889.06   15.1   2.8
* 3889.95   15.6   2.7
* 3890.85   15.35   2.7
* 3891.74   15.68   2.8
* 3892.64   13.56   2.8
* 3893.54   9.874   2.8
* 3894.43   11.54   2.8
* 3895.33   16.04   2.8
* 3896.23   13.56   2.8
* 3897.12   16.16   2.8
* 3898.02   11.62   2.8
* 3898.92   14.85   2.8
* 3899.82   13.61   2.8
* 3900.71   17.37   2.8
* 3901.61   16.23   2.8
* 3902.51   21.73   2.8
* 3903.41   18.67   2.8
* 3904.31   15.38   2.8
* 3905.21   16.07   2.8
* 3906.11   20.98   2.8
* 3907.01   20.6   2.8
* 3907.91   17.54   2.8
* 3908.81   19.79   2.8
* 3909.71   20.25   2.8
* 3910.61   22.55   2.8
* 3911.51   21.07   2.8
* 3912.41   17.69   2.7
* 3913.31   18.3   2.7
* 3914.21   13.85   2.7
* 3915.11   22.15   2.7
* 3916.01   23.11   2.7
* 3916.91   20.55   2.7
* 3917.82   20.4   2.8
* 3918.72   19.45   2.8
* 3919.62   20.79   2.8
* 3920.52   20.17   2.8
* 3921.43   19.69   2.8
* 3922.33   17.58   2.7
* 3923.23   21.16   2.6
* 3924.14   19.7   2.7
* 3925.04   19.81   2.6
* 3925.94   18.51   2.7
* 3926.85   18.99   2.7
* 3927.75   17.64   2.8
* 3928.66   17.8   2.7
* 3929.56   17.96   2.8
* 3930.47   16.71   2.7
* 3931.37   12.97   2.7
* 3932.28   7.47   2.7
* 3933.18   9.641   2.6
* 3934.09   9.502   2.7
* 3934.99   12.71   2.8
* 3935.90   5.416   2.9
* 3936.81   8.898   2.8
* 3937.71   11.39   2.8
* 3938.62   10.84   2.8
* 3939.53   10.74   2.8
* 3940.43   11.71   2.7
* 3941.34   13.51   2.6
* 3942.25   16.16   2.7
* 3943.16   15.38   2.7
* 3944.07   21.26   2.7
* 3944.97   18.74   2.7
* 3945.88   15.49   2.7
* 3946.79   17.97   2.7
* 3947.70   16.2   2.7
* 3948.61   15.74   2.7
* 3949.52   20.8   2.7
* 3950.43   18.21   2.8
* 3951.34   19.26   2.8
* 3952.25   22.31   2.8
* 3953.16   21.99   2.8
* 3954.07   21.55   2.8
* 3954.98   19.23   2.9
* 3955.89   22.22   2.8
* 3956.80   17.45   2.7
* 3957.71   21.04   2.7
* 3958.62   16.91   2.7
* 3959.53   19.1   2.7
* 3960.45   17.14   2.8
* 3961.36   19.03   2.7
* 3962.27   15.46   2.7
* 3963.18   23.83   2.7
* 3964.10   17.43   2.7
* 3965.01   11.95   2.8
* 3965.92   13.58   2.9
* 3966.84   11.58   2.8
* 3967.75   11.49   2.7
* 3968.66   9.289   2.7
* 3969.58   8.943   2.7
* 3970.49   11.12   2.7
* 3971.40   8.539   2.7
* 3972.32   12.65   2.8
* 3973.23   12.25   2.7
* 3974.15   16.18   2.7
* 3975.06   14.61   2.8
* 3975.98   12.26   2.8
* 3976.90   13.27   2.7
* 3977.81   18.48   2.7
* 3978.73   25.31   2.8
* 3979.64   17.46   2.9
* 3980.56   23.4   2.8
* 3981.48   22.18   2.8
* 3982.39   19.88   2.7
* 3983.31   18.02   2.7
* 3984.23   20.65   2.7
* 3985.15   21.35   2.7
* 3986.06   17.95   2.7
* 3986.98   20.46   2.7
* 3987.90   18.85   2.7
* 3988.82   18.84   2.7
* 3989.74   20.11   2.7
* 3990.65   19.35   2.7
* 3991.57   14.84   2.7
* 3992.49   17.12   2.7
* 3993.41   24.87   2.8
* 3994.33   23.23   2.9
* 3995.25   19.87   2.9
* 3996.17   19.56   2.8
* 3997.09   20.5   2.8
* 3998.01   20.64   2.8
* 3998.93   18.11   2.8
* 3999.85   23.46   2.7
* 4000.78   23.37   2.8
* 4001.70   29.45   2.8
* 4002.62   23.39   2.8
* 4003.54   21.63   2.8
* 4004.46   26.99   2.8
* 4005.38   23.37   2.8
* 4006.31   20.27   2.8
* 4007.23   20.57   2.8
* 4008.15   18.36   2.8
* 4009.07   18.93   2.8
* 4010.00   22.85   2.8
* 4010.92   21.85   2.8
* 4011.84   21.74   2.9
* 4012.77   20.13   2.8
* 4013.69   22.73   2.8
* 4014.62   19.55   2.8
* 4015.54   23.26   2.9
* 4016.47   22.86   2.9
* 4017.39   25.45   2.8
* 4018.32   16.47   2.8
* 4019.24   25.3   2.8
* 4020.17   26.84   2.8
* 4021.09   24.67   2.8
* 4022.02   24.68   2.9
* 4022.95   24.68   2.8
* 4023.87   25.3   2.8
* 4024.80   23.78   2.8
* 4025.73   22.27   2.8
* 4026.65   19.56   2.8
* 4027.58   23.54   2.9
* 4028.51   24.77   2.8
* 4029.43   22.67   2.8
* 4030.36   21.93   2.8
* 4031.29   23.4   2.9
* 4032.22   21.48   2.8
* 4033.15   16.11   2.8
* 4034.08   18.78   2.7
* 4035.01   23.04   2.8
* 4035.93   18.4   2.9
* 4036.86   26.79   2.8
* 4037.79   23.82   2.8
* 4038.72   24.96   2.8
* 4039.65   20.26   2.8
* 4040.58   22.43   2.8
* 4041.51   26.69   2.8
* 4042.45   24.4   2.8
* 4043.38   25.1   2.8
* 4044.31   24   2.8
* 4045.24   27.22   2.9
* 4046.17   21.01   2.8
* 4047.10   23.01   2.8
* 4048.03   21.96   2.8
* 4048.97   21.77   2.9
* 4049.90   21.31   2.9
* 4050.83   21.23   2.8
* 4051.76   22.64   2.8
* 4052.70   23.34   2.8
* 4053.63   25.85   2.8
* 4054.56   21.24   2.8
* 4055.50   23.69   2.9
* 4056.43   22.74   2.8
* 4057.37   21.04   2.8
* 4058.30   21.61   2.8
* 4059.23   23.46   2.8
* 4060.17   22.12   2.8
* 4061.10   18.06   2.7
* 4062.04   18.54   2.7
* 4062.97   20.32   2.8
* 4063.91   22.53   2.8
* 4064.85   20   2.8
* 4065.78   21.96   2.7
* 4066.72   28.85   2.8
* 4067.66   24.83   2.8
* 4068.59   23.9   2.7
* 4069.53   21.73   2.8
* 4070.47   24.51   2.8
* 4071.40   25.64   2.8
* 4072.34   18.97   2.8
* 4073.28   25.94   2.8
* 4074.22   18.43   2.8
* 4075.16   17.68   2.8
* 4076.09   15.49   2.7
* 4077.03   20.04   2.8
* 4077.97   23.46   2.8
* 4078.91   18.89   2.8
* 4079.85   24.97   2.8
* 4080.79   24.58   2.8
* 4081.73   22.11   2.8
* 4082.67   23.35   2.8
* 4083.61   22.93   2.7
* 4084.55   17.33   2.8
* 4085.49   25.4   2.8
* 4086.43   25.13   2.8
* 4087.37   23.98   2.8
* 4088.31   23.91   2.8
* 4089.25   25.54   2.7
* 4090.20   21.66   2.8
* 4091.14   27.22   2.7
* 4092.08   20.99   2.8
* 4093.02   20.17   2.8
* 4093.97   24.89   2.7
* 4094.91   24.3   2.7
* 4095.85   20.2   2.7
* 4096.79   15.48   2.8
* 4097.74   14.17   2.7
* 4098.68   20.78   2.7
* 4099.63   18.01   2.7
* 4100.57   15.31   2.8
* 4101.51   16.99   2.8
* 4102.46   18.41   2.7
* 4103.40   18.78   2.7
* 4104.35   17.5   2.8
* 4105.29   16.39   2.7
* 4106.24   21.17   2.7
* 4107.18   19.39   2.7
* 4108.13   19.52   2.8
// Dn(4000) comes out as 1.46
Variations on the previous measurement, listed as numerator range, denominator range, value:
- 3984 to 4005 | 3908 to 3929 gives 1.12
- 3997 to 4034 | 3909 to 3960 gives 1.35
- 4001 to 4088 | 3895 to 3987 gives 1.41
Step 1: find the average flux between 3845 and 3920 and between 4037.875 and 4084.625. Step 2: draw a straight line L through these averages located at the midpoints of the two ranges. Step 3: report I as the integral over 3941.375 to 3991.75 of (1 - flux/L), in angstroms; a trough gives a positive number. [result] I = 5.6 angstroms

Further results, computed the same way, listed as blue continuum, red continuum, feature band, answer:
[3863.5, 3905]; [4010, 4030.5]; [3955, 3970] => 2.96 angstroms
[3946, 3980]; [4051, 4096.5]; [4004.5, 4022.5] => -2.82 angstroms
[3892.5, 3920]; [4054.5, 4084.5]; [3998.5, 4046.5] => -4.78 angstroms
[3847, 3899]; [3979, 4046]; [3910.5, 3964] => 4.41 angstroms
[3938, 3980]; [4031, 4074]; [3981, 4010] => -3.39 angstroms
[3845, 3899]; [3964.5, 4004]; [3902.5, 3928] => -3.89 angstroms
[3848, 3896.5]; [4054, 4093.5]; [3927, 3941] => 4.55 angstroms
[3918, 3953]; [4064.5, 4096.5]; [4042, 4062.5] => -1.16 angstroms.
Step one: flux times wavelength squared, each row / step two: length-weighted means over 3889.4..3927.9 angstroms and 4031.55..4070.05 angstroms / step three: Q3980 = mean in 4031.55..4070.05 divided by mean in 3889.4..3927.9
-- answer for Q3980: 1.36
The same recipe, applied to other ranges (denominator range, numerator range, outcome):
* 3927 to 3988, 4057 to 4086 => 1.44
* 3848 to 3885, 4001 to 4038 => 1.42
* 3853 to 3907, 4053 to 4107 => 1.43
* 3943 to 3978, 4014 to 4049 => 1.45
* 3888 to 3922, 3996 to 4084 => 1.38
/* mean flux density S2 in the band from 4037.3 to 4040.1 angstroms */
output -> 23.1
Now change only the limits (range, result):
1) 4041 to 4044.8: 25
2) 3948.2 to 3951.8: 18.5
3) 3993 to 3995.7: 22.6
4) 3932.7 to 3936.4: 9.3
